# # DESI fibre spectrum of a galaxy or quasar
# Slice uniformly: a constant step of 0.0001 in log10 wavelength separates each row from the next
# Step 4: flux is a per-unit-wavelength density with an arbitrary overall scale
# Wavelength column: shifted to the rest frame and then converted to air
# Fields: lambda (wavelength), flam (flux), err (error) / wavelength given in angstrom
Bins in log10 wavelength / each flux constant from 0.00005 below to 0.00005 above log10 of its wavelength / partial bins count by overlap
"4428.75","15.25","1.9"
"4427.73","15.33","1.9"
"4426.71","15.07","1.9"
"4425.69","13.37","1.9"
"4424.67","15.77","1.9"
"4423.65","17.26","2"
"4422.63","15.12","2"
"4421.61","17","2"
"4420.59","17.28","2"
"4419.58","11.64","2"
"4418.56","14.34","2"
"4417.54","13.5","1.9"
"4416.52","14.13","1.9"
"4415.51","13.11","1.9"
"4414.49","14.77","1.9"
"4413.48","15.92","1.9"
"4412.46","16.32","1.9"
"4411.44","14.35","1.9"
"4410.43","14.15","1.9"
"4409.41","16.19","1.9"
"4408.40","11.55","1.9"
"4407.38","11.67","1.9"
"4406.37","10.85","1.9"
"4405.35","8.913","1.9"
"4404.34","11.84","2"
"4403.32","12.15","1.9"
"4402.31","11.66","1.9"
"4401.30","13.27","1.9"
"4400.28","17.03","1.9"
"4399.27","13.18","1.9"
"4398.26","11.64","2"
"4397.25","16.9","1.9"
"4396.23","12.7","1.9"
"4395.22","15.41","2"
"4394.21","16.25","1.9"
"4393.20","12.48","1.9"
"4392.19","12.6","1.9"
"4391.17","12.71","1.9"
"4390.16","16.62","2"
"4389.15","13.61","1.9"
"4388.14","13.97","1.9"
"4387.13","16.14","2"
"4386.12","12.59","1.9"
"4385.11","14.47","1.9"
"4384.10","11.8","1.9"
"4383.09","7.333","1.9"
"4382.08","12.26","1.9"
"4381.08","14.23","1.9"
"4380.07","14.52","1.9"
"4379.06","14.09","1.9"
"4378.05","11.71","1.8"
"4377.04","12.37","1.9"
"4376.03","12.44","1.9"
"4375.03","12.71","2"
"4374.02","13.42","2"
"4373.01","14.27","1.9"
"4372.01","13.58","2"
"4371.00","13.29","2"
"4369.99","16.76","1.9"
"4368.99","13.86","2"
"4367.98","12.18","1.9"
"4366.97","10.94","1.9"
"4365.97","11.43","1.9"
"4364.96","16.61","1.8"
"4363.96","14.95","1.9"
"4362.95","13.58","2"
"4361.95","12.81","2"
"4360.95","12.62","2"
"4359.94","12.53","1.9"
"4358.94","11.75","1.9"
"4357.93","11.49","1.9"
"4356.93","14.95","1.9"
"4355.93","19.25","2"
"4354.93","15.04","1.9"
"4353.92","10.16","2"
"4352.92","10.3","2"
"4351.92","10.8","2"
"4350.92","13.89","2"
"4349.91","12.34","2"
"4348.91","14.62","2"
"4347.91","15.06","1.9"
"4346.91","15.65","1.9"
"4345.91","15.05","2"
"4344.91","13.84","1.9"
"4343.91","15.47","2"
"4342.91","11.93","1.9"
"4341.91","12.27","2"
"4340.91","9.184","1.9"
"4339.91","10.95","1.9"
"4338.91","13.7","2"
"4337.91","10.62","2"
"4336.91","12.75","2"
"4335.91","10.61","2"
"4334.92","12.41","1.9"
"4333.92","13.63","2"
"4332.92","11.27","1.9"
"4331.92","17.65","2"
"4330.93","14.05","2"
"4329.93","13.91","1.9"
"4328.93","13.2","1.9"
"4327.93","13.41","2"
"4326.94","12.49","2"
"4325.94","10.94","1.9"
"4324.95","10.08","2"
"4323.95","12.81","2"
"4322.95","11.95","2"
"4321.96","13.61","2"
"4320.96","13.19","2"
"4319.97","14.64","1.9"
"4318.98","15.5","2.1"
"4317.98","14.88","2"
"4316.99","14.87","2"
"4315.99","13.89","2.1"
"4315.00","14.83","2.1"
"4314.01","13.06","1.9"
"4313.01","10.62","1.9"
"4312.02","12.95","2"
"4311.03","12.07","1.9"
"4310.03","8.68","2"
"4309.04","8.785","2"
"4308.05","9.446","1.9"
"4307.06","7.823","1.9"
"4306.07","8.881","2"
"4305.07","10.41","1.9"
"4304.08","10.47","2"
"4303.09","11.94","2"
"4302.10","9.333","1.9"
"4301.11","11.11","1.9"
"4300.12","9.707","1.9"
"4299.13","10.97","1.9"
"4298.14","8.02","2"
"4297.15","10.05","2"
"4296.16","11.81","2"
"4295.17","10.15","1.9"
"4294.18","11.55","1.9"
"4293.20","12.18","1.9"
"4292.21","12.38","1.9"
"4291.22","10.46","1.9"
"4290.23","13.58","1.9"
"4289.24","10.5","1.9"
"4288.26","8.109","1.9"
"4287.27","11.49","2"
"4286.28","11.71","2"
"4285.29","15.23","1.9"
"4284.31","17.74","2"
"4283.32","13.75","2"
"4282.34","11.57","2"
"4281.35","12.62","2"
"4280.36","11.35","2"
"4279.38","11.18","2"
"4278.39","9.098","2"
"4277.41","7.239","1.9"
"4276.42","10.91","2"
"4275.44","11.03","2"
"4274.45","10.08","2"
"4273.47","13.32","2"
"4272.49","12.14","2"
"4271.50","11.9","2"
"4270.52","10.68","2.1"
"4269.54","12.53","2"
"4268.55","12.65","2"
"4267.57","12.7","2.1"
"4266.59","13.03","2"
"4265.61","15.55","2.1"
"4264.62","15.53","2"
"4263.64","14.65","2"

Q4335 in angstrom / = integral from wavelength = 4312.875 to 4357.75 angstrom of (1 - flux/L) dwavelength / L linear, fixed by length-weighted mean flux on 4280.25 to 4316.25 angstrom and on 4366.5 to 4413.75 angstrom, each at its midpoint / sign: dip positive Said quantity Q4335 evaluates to -4.08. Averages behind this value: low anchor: 11.3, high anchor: 13.4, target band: 13.2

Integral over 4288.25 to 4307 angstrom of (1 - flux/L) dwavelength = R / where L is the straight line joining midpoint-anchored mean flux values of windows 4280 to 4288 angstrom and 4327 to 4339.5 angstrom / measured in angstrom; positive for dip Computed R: 3.51 angstrom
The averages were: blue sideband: 13.1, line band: 10.6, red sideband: 13.1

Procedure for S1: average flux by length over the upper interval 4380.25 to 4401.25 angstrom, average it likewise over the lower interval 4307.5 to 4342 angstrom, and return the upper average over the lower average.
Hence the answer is 1.09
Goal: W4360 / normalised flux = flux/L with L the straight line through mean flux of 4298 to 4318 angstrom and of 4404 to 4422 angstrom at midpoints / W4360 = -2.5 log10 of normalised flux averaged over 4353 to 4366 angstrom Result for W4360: -0.10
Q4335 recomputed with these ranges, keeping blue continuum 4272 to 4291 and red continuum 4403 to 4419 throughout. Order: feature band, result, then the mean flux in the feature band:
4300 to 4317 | 1.53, 11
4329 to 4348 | -1.04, 13.1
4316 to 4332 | -1.61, 13.5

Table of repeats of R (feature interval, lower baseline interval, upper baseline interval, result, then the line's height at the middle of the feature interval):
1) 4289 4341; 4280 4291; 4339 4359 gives 3.9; 12.8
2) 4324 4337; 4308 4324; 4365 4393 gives 0.1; 12.9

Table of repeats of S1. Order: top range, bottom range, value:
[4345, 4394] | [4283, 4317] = 1.18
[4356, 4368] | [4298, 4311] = 1.35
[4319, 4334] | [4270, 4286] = 1.11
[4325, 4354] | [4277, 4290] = 1.09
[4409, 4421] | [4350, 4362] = 1.13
